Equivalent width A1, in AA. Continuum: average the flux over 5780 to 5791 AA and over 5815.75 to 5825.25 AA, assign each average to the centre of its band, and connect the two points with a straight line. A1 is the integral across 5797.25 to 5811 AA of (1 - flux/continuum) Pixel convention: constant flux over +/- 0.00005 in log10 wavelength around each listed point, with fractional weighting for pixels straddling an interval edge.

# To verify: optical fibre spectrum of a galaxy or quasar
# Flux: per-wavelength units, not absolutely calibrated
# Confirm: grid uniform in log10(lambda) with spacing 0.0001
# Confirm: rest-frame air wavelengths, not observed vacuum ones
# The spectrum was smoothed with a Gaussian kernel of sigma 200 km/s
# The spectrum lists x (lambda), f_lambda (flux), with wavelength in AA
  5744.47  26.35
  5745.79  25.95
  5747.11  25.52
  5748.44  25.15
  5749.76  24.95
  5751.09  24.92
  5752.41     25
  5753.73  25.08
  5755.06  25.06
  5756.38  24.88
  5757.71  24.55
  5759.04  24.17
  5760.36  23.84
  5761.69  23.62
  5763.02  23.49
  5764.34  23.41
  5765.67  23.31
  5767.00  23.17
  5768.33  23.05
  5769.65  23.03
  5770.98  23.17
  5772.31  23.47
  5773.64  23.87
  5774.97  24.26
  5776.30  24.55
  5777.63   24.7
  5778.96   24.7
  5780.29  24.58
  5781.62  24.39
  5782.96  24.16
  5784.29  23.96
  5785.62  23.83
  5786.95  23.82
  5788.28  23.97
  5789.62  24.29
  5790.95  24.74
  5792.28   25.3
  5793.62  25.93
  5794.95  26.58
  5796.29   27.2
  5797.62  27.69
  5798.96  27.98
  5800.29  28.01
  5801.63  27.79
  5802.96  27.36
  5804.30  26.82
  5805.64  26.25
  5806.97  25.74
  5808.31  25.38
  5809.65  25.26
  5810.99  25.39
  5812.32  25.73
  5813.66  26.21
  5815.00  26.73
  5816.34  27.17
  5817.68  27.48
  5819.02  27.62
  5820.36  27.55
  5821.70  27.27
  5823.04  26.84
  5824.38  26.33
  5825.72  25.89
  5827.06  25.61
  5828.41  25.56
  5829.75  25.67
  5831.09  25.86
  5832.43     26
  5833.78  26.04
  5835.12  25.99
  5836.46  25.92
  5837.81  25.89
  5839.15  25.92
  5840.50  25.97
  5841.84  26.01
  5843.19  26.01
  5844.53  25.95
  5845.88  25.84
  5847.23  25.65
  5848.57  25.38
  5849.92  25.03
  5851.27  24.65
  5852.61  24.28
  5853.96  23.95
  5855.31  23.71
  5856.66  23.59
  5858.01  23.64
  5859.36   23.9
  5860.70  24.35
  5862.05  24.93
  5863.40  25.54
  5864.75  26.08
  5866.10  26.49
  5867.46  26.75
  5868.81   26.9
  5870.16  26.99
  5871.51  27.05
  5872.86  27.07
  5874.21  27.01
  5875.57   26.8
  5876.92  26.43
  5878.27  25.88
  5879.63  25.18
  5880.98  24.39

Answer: -0.5 AA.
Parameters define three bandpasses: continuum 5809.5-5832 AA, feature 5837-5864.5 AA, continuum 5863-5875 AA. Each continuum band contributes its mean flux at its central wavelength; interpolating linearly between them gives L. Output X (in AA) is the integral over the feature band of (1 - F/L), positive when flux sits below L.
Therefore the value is 1.6 AA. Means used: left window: 26.4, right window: 26.7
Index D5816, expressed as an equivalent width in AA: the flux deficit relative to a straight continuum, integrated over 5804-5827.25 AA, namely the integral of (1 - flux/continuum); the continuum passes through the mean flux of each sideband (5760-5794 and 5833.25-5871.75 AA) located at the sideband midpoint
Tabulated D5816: -1.6 AA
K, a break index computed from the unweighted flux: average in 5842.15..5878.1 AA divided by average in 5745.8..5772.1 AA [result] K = 1.1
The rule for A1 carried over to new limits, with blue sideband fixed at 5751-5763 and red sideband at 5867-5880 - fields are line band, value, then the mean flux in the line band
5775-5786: 0.2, 24.4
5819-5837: -0.3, 26.3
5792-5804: -0.9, 27.1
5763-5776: 0.7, 23.5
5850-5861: 0.9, 24.1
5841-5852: 0.2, 25.6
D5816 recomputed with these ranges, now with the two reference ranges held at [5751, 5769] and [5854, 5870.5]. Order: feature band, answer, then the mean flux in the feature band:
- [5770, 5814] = -1.65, 25.3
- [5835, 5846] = -0.45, 25.9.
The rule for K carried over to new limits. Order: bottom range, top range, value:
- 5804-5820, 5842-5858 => 0.95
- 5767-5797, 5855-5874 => 1.05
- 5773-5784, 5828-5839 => 1.06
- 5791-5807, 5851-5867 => 0.92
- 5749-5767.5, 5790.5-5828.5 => 1.09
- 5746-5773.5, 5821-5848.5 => 1.08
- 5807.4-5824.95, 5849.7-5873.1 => 0.95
